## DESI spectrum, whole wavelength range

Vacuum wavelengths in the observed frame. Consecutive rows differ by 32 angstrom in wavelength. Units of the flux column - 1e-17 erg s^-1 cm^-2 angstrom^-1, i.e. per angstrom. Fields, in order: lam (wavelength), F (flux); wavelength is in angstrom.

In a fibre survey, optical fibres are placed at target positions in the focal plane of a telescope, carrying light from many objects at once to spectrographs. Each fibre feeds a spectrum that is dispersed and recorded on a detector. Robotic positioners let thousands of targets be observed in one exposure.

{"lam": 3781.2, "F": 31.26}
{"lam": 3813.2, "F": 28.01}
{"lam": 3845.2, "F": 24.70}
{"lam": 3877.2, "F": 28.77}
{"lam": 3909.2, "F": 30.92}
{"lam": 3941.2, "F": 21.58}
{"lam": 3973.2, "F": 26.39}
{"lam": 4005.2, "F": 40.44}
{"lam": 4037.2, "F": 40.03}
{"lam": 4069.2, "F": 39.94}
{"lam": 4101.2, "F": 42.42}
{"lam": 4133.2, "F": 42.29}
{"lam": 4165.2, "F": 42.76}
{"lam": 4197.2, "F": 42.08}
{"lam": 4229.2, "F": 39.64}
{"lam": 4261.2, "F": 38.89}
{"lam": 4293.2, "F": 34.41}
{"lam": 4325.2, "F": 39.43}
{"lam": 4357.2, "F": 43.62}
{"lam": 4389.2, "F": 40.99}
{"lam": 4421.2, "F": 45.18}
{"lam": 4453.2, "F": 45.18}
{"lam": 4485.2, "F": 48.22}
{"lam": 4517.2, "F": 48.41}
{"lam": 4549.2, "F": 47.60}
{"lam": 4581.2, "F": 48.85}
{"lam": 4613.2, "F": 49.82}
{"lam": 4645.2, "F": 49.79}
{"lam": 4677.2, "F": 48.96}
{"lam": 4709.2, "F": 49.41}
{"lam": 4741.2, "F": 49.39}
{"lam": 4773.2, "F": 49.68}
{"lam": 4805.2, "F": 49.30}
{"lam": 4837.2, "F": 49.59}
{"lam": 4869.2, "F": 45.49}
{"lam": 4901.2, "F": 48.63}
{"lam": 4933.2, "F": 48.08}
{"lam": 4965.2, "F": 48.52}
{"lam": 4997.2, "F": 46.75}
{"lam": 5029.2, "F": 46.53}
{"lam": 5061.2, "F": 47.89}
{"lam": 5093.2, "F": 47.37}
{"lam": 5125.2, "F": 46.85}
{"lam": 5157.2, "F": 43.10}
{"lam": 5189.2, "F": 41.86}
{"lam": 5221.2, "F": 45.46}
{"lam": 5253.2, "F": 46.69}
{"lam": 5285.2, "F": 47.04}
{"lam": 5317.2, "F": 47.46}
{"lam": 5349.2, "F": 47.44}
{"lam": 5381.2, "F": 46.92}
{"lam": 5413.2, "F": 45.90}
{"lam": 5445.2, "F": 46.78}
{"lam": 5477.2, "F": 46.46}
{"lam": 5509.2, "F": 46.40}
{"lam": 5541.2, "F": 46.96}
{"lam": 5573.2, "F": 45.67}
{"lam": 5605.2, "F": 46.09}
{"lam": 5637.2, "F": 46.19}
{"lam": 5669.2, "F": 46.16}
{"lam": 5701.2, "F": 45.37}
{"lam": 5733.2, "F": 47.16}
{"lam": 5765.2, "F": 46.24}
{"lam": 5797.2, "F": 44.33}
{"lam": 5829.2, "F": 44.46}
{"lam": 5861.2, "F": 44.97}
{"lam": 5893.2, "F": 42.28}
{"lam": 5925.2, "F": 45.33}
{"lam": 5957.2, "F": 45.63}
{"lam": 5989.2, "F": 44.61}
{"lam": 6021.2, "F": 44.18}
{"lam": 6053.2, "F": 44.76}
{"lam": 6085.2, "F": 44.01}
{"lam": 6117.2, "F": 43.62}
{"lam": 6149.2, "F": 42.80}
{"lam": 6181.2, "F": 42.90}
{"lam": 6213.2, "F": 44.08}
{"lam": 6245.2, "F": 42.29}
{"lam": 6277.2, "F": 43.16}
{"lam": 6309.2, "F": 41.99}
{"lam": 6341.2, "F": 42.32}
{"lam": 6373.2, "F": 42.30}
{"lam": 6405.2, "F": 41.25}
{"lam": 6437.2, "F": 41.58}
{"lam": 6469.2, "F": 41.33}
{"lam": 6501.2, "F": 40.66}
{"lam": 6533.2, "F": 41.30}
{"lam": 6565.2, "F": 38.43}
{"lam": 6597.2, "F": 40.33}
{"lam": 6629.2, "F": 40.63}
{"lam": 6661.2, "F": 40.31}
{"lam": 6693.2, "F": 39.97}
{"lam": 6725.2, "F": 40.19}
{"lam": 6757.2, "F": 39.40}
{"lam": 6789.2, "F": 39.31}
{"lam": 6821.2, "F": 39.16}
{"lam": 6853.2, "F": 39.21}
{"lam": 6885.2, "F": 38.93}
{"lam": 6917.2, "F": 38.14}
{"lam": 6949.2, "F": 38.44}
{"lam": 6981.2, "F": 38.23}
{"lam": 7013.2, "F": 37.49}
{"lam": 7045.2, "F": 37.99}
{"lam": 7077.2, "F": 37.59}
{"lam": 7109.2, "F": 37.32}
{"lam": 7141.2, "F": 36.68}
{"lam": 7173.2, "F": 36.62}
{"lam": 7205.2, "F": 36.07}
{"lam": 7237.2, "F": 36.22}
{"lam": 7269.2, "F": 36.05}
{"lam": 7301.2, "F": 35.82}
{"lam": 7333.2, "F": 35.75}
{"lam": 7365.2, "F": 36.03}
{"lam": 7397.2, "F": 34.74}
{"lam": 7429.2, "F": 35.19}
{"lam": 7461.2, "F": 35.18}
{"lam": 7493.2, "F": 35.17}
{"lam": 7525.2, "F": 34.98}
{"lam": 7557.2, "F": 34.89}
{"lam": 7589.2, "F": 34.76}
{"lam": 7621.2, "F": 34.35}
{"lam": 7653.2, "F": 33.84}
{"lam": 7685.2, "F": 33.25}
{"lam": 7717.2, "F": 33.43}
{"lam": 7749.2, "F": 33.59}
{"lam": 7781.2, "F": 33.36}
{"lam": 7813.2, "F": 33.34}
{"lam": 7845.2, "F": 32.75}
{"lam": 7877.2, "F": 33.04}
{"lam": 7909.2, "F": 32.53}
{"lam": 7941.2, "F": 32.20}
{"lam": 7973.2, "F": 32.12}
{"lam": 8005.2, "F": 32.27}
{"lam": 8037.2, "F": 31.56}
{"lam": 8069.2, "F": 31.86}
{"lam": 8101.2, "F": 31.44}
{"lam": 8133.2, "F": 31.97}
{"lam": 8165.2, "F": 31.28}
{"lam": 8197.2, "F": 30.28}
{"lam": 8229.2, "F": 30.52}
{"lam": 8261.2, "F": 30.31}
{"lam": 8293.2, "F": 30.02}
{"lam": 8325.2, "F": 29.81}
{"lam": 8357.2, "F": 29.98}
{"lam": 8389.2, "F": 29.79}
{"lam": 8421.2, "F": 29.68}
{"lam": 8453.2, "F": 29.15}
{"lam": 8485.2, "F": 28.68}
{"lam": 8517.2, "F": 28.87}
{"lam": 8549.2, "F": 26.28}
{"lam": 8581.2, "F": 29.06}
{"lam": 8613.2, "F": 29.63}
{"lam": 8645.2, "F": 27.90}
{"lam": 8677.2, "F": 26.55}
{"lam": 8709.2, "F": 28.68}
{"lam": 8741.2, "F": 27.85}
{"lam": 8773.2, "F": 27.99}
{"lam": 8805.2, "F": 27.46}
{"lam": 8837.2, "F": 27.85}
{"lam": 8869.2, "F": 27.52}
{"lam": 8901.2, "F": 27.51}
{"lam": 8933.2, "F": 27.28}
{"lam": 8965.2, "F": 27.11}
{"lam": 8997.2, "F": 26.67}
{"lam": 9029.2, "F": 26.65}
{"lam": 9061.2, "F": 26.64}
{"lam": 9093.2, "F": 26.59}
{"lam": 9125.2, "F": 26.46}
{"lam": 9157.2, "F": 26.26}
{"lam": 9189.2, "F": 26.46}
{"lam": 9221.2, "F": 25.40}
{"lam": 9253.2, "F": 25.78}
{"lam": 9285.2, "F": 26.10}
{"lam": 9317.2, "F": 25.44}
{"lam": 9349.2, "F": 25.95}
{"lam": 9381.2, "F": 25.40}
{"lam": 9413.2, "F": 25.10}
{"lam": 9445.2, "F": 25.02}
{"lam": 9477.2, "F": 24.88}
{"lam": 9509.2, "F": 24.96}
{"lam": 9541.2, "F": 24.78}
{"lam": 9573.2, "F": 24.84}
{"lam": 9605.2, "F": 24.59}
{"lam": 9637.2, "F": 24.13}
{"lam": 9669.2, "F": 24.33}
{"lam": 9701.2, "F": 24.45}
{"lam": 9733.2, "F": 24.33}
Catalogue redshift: 0.000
